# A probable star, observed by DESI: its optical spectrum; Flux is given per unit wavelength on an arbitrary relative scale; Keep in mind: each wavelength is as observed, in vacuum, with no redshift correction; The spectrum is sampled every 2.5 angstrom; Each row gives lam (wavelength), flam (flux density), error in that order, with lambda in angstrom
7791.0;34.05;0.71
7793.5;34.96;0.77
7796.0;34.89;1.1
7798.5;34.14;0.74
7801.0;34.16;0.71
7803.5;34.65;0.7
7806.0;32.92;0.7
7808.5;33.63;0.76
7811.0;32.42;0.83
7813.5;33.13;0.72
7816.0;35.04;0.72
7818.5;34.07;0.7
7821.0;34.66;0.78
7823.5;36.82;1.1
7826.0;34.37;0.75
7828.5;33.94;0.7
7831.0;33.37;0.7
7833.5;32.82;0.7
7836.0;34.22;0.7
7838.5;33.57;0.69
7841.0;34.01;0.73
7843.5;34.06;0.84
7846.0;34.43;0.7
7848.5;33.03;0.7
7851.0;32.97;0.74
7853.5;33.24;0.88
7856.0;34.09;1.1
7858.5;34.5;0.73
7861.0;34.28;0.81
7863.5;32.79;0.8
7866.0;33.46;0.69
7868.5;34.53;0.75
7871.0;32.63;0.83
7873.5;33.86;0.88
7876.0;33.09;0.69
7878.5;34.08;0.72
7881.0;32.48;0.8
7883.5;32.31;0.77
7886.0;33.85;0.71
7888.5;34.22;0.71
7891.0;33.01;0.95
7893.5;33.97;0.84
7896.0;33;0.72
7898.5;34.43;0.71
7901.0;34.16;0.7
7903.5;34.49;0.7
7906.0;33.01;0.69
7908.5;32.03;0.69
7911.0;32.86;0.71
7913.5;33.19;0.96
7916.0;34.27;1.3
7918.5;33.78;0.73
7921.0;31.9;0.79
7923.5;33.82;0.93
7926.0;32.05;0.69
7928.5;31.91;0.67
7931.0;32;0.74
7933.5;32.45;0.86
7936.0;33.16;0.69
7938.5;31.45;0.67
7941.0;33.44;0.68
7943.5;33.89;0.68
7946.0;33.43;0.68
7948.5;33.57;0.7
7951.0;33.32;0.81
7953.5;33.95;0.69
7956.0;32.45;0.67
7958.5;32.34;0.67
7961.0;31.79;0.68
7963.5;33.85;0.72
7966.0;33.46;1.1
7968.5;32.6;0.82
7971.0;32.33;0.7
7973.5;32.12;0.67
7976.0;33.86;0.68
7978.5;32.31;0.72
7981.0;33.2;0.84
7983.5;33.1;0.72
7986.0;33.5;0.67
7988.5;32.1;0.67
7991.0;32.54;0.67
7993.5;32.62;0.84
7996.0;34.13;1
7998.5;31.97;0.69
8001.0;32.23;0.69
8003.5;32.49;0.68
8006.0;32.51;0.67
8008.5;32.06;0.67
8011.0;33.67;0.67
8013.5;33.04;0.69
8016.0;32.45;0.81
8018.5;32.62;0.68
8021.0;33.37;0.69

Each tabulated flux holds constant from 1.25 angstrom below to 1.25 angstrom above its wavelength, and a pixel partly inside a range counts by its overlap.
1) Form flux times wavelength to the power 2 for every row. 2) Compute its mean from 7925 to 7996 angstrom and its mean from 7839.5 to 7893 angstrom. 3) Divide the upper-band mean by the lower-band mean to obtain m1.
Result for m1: 1.00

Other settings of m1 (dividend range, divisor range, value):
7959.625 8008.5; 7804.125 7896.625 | 1.01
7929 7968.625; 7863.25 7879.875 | 1.00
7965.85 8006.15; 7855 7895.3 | 1.00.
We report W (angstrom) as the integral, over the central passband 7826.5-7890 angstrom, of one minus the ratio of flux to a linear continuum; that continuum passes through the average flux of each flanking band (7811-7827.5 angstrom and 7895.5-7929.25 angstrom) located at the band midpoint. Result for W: 0.7 angstrom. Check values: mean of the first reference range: 34.5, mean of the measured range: 33.6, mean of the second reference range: 33.2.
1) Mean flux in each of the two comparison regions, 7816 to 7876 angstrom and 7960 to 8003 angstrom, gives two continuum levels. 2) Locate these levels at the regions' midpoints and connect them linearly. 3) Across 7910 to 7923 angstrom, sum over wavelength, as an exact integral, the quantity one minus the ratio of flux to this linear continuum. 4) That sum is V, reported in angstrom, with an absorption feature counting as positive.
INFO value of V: 0.0 angstrom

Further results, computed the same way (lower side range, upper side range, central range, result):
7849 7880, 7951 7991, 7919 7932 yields 0.3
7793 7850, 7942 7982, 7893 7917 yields -0.1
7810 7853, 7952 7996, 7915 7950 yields 0.3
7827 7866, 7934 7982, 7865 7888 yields 0.1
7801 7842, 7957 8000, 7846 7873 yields 0.1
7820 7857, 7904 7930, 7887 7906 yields -0.4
